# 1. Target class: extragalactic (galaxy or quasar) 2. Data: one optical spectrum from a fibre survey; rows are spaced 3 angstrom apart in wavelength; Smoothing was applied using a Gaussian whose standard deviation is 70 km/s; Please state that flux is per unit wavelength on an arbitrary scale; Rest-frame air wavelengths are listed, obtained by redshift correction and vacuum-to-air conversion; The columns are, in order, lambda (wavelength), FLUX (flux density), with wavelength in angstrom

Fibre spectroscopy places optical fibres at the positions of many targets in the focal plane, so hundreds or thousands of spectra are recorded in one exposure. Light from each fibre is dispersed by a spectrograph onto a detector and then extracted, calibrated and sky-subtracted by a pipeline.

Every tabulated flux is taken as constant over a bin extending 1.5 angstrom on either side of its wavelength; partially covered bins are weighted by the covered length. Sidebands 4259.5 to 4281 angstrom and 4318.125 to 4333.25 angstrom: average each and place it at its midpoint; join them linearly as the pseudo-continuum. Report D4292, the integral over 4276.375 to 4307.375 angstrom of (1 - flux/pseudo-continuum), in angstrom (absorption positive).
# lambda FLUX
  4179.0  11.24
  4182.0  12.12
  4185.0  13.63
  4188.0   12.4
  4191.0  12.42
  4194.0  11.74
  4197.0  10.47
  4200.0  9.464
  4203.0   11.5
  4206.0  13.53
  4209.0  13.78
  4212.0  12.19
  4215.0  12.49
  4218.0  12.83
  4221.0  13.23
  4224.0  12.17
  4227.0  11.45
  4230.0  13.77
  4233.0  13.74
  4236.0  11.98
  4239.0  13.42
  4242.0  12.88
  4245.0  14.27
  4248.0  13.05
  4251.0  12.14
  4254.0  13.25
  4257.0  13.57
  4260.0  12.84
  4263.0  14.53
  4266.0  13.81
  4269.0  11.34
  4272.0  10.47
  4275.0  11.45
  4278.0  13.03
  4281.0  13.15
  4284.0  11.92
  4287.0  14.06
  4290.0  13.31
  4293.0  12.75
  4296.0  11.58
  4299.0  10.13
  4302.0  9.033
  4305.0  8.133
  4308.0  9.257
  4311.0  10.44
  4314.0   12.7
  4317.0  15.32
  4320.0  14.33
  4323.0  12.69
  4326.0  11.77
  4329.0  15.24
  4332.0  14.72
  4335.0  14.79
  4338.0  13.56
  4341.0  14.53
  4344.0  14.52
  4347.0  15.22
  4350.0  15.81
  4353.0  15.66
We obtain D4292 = 3.2 angstrom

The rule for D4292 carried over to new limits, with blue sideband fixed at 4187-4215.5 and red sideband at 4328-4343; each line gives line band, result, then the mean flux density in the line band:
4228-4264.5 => -1.22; 13.3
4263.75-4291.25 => 1.81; 12.6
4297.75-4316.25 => 5.08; 10.2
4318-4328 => 0.79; 13.2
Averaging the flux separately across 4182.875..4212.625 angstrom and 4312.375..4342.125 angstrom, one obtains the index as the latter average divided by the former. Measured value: 1.15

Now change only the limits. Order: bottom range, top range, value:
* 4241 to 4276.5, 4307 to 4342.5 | 1.04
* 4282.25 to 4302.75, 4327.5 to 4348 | 1.23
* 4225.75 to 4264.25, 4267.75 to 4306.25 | 0.88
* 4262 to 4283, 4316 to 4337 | 1.13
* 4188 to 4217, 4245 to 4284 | 1.06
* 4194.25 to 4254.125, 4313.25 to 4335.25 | 1.11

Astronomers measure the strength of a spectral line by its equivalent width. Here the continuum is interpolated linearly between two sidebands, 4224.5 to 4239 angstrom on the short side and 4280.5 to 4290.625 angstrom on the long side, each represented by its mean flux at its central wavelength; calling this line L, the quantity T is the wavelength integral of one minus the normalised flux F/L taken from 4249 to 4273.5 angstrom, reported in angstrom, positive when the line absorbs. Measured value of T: 0.4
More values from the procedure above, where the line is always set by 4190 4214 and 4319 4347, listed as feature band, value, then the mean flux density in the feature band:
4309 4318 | 0.8 angstrom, 12.5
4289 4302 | 1.8 angstrom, 11.6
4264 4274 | 0.8 angstrom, 12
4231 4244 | -0.6 angstrom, 13.1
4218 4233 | -0.6 angstrom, 12.8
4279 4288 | 0.2 angstrom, 13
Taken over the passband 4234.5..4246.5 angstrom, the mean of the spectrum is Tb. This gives 13.1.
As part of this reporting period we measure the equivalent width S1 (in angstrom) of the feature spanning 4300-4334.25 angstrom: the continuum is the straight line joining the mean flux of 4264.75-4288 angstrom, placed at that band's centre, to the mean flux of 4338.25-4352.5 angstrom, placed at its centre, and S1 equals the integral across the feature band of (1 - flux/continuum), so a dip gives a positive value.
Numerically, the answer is 4.3 angstrom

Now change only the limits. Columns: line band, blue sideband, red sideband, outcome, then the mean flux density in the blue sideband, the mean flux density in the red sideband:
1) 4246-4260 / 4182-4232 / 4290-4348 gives -0.6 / 12.3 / 12.7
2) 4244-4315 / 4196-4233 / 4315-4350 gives 6.9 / 12.3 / 14.3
